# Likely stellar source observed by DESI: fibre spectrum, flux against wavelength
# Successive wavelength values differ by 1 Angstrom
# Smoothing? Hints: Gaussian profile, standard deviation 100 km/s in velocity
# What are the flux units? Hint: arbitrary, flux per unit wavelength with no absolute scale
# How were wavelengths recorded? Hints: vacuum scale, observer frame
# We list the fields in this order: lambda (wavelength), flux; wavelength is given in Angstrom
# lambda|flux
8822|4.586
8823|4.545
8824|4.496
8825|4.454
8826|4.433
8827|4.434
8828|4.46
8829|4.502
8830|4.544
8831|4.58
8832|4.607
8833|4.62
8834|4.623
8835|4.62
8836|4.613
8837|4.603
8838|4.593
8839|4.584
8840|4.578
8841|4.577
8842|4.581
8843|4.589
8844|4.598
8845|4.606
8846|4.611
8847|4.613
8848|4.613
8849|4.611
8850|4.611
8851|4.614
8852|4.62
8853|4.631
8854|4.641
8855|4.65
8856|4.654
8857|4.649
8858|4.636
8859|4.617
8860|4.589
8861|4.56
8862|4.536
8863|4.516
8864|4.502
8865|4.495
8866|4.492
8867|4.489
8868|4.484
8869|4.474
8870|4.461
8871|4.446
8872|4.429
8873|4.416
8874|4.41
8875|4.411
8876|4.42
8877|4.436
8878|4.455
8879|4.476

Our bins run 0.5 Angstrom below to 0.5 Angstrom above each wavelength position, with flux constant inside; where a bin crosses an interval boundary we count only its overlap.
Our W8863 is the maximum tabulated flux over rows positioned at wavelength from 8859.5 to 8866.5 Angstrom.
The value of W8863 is 4.589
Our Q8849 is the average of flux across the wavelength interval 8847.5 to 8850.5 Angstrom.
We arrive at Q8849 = 4.61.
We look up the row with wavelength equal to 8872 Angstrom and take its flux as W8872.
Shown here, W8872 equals 4.429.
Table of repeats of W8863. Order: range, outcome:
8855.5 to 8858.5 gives 4.654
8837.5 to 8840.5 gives 4.593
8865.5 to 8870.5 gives 4.492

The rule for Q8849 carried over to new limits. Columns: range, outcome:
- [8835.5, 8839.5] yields 4.6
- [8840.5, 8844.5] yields 4.59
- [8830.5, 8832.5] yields 4.59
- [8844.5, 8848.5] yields 4.61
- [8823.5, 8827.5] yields 4.45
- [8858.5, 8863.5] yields 4.56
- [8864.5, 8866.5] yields 4.49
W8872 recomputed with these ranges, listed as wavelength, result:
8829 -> 4.502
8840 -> 4.578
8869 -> 4.474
